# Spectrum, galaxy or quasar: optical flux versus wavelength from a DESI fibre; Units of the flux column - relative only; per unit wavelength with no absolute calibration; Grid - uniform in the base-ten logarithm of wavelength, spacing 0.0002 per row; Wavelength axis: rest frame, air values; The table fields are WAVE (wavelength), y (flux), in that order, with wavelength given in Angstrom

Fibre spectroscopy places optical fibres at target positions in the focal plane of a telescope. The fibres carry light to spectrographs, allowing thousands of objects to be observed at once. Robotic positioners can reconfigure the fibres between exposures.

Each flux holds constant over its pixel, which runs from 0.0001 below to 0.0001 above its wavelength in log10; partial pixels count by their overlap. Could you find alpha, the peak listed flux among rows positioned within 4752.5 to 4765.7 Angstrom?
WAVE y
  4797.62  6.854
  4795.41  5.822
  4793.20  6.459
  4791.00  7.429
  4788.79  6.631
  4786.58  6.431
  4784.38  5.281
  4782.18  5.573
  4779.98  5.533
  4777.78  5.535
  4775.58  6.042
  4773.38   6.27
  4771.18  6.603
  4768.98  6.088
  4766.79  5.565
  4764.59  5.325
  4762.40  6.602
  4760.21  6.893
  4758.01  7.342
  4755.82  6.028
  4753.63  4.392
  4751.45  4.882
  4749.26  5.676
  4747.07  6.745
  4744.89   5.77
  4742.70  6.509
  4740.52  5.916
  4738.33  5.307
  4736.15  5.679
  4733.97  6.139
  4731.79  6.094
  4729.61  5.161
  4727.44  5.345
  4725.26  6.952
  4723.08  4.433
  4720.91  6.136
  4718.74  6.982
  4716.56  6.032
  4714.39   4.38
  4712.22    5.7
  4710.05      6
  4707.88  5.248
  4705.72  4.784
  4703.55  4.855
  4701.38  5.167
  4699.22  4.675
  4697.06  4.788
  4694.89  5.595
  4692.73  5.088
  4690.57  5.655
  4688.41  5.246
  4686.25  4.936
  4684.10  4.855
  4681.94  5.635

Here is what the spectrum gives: 7.342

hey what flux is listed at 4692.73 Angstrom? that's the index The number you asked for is 5.088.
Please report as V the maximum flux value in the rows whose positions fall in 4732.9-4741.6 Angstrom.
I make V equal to 6.139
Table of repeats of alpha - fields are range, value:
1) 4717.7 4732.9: 6.982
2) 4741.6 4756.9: 6.745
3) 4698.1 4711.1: 6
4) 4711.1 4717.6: 6.032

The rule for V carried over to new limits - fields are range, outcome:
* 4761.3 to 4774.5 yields 6.603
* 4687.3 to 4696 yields 5.655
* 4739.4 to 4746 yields 6.509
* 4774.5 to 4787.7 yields 6.431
